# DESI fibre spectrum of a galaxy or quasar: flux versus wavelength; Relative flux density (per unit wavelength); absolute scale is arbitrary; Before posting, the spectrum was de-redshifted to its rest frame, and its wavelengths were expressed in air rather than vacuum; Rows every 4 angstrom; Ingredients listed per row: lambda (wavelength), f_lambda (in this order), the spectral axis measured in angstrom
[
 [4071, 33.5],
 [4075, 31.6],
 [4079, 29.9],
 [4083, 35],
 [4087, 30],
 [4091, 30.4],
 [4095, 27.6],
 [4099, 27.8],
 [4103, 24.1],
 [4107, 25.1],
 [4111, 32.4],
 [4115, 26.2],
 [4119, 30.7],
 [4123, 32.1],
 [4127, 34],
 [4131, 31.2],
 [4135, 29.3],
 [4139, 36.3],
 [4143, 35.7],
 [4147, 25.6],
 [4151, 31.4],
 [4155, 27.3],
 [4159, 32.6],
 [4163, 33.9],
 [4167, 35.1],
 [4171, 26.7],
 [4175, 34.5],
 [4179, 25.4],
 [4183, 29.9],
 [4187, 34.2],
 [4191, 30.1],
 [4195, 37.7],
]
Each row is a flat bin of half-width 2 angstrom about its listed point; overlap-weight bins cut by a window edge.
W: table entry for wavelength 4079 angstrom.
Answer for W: 29.9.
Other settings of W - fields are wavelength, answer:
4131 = 31.2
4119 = 30.7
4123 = 32.1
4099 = 27.8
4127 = 34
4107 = 25.1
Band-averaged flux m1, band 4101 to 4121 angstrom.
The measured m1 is 27.7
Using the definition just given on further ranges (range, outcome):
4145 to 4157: 28.1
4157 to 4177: 32.6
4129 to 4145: 33.1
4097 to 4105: 26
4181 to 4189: 32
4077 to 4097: 30.6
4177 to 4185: 27.6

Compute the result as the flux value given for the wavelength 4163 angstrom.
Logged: 33.9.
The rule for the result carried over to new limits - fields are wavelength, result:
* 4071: 33.5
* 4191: 30.1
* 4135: 29.3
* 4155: 27.3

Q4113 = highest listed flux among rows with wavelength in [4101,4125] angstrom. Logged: 32.4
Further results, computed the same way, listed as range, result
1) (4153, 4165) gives 33.9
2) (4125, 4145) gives 36.3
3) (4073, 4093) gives 35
